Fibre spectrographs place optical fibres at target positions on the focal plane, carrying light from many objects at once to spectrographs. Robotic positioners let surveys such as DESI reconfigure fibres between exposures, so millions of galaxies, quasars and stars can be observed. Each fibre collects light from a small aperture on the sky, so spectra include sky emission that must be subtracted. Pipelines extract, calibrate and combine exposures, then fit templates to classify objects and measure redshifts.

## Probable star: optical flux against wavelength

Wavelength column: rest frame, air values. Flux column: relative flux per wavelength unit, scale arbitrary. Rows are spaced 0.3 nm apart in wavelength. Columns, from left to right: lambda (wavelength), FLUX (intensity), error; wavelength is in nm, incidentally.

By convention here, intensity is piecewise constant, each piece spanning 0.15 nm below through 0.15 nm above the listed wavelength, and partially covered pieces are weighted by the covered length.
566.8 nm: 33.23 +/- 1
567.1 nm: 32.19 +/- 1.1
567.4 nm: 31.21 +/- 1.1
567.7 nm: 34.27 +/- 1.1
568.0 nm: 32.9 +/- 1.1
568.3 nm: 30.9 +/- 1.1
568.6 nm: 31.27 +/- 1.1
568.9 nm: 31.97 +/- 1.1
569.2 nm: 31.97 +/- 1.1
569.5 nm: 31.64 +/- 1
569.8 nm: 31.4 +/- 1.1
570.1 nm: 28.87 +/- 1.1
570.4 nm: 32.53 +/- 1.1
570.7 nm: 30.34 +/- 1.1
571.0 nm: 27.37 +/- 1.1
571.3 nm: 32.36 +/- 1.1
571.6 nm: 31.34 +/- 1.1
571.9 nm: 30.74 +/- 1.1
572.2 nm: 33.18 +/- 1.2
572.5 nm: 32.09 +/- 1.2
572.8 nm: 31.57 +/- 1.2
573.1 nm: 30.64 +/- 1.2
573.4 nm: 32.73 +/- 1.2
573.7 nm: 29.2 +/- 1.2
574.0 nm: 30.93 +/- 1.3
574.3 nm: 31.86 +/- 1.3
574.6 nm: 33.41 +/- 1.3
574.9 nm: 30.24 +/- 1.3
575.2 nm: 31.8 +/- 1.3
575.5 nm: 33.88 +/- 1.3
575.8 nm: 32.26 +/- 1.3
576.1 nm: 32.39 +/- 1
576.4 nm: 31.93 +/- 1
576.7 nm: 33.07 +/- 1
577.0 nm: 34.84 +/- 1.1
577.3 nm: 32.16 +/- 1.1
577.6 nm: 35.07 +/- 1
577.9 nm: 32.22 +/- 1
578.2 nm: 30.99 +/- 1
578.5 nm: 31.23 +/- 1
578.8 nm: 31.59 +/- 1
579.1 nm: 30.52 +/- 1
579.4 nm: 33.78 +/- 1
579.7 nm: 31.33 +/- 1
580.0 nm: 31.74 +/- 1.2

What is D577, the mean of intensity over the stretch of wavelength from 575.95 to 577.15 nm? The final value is 33.1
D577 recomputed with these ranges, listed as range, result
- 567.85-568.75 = 31.7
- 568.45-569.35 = 31.7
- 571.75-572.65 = 32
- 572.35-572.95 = 31.8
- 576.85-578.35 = 33.1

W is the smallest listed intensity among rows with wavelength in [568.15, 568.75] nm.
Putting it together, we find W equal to 30.9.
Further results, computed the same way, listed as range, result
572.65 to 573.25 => 30.64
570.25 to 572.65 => 27.37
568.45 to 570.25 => 28.87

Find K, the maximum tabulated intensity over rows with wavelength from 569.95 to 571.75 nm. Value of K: 32.53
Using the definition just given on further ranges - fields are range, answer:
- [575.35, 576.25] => 33.88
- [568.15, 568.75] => 31.27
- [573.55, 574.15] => 30.93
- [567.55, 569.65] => 34.27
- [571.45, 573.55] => 33.18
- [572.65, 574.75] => 33.41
